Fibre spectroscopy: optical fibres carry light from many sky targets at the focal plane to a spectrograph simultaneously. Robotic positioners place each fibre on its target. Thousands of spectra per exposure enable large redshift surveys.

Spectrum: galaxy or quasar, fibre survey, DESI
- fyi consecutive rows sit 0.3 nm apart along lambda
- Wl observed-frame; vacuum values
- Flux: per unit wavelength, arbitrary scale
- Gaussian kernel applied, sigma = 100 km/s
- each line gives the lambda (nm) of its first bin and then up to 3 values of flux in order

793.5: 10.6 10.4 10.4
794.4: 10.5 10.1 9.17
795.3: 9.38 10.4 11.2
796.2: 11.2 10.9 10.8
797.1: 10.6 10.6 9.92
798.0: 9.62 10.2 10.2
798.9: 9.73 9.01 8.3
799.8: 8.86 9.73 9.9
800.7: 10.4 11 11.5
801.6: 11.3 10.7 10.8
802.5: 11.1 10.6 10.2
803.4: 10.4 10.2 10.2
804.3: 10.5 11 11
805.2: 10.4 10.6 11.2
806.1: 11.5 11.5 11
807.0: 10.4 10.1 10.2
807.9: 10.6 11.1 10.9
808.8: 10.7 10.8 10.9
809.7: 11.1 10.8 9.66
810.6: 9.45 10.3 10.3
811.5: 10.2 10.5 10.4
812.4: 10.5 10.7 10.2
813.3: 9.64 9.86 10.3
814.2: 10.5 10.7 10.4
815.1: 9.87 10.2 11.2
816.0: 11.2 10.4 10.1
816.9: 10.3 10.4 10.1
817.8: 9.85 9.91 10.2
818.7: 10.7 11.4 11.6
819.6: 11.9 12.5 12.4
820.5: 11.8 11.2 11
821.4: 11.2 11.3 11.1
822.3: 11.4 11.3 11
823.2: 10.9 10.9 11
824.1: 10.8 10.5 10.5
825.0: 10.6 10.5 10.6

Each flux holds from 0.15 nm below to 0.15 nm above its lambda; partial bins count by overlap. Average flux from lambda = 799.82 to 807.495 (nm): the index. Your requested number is 10.7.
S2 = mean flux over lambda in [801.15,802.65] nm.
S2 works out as 11.1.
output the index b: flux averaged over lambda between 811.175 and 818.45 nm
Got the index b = 10.3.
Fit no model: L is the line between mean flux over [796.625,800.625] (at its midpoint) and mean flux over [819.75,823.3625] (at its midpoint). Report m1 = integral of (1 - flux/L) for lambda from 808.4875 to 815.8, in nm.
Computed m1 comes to 0.25 nm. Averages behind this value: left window 9.82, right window 11.4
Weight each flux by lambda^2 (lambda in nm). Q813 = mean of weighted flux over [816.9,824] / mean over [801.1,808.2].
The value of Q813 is 1.1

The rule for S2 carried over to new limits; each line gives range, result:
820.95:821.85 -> 11.2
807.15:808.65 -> 10.6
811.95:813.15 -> 10.4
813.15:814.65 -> 10.2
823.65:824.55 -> 10.8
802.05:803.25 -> 10.7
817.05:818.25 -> 10.1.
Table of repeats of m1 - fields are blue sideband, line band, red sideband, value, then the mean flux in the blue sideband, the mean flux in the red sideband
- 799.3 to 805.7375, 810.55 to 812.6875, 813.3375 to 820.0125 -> 0.046 nm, 10.4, 10.6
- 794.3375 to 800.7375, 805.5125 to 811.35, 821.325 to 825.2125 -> -0.138 nm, 10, 10.9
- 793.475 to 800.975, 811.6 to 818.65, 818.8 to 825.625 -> 0.360 nm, 10.1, 11.2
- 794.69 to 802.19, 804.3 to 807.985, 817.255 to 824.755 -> -0.102 nm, 10.2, 11.1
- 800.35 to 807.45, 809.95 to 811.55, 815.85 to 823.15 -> 0.116 nm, 10.7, 11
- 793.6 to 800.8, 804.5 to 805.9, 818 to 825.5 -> -0.056 nm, 10.1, 11.1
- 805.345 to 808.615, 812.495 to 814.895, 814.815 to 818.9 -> 0.049 nm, 10.8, 10.4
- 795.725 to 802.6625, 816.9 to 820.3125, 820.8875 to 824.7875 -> -0.020 nm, 10.3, 11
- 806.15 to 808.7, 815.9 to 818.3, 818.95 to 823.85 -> 0.203 nm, 10.8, 11.4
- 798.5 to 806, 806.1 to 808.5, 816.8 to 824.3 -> -0.048 nm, 10.4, 11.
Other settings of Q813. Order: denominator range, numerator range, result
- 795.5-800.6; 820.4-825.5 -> 1.16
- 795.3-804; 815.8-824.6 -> 1.12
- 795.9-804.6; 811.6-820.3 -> 1.07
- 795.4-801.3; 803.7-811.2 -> 1.07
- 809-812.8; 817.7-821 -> 1.10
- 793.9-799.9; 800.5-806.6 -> 1.09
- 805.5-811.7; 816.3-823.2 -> 1.06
